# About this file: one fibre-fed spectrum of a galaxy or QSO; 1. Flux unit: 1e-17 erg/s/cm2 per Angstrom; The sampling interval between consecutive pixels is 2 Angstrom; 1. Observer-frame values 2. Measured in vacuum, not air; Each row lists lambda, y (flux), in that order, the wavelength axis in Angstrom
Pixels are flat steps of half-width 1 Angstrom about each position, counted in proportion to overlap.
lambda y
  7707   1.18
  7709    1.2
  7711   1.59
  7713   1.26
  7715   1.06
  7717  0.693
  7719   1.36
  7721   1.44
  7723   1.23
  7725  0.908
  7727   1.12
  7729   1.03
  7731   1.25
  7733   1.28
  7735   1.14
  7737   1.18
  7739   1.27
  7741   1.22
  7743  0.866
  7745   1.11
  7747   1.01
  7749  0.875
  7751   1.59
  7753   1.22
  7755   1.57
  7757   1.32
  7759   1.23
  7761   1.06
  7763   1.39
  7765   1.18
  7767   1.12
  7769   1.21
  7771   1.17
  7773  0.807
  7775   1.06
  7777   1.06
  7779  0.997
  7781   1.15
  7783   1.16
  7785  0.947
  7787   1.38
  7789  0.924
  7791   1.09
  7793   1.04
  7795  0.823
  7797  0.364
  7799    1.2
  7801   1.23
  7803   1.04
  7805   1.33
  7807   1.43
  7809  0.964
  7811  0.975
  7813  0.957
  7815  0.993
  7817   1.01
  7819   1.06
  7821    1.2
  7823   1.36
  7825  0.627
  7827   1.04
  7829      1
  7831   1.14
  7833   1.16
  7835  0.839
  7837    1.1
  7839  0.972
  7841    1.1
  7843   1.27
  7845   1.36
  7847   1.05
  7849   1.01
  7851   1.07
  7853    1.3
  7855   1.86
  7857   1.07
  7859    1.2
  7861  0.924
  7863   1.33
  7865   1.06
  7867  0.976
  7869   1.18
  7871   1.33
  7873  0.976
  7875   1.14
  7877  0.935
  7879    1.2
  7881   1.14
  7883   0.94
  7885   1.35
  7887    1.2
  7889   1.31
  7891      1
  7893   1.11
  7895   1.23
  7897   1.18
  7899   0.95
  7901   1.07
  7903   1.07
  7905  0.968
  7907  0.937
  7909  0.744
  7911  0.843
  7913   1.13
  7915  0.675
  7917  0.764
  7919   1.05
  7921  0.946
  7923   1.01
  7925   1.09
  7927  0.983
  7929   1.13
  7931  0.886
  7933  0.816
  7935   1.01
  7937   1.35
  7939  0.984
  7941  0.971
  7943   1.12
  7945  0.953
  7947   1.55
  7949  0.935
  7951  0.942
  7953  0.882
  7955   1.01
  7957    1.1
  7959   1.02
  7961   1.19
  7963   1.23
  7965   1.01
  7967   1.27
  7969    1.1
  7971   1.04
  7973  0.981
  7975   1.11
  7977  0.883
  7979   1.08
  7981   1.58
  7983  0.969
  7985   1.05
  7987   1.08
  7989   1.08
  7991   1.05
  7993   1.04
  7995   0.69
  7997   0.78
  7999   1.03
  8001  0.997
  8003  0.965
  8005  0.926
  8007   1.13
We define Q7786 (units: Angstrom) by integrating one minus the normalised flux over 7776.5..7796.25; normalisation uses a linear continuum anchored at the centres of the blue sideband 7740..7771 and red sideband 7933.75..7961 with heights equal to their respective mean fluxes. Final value 2.1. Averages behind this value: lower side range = 1.2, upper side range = 1.07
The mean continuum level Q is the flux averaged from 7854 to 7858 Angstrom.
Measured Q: 1.47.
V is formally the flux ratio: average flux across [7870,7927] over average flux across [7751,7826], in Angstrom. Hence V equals 0.9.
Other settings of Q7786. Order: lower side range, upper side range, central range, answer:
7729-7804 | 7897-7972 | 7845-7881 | -3.2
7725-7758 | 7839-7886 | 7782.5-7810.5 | 2.6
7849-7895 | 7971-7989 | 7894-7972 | 6.3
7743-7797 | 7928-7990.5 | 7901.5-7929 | 3.4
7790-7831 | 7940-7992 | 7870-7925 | 1.0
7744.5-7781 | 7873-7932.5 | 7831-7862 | -1.9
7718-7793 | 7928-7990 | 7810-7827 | 1.6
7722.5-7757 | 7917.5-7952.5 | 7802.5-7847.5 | 1.1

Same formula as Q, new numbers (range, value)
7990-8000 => 0.918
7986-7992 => 1.07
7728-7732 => 1.14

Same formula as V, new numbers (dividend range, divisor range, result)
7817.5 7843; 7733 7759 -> 0.88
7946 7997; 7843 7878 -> 0.92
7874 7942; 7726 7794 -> 0.90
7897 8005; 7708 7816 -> 0.90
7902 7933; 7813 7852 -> 0.88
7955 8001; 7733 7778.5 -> 0.91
